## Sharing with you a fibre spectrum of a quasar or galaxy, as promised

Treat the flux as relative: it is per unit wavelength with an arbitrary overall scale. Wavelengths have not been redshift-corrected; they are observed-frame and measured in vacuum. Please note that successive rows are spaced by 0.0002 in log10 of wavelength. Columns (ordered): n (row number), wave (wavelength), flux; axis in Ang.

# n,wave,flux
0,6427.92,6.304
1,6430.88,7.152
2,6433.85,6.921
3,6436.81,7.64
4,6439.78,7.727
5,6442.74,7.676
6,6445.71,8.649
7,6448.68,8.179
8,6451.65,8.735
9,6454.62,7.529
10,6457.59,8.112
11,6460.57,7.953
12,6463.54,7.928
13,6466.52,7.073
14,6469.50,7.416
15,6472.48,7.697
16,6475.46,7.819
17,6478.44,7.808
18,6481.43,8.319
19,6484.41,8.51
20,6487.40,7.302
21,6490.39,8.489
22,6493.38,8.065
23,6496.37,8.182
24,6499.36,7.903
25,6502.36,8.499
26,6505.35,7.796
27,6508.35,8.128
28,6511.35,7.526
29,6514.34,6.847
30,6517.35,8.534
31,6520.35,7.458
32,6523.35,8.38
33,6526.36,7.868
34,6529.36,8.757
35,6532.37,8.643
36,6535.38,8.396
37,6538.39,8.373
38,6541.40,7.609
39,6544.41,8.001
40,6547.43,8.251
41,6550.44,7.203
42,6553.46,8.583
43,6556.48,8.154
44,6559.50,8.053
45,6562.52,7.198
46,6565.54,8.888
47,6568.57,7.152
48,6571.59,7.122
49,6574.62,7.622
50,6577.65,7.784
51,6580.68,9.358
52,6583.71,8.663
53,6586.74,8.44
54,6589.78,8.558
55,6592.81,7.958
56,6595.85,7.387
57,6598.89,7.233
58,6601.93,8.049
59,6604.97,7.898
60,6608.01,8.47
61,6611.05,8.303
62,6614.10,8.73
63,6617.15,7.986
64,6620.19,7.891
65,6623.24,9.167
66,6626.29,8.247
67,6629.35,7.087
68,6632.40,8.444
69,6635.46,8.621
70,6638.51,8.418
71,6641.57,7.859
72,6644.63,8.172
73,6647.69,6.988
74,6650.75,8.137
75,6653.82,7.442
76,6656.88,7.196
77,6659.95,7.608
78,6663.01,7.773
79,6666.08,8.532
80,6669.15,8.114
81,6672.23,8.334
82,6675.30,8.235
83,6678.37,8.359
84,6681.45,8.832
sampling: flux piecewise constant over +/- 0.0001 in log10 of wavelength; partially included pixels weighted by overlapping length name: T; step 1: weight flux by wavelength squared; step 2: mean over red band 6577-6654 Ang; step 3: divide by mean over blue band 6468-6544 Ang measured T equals 1.05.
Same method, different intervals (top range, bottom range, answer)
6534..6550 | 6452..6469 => 1.06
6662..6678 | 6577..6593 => 0.99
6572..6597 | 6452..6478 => 1.10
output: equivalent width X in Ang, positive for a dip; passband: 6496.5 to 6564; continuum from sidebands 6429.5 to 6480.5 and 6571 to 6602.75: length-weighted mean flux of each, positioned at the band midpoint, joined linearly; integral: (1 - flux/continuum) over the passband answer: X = -0.7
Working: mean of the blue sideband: 7.77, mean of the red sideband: 8.04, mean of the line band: 8.01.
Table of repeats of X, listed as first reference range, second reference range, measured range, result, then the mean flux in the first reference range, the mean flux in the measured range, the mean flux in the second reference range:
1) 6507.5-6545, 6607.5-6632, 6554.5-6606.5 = 1.12 Ang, 8.04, 7.98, 8.23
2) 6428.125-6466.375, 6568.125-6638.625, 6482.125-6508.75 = -0.76 Ang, 7.77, 8.1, 8.12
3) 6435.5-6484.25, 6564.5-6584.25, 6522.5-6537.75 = -0.80 Ang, 7.91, 8.41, 8.04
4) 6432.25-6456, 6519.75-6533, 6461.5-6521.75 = 1.67 Ang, 7.88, 7.87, 8.25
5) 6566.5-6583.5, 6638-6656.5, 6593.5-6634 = -1.23 Ang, 7.91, 8.07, 7.76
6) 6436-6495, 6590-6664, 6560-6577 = 0.70 Ang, 7.94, 7.63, 7.97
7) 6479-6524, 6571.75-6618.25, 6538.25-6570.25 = 0.55 Ang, 7.98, 7.93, 8.13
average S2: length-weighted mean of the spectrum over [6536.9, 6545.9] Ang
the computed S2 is 8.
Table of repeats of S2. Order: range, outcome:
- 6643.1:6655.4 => 7.68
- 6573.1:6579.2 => 7.71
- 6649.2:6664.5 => 7.63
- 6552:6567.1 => 8.17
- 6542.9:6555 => 8.01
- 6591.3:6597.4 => 7.66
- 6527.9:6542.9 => 8.35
